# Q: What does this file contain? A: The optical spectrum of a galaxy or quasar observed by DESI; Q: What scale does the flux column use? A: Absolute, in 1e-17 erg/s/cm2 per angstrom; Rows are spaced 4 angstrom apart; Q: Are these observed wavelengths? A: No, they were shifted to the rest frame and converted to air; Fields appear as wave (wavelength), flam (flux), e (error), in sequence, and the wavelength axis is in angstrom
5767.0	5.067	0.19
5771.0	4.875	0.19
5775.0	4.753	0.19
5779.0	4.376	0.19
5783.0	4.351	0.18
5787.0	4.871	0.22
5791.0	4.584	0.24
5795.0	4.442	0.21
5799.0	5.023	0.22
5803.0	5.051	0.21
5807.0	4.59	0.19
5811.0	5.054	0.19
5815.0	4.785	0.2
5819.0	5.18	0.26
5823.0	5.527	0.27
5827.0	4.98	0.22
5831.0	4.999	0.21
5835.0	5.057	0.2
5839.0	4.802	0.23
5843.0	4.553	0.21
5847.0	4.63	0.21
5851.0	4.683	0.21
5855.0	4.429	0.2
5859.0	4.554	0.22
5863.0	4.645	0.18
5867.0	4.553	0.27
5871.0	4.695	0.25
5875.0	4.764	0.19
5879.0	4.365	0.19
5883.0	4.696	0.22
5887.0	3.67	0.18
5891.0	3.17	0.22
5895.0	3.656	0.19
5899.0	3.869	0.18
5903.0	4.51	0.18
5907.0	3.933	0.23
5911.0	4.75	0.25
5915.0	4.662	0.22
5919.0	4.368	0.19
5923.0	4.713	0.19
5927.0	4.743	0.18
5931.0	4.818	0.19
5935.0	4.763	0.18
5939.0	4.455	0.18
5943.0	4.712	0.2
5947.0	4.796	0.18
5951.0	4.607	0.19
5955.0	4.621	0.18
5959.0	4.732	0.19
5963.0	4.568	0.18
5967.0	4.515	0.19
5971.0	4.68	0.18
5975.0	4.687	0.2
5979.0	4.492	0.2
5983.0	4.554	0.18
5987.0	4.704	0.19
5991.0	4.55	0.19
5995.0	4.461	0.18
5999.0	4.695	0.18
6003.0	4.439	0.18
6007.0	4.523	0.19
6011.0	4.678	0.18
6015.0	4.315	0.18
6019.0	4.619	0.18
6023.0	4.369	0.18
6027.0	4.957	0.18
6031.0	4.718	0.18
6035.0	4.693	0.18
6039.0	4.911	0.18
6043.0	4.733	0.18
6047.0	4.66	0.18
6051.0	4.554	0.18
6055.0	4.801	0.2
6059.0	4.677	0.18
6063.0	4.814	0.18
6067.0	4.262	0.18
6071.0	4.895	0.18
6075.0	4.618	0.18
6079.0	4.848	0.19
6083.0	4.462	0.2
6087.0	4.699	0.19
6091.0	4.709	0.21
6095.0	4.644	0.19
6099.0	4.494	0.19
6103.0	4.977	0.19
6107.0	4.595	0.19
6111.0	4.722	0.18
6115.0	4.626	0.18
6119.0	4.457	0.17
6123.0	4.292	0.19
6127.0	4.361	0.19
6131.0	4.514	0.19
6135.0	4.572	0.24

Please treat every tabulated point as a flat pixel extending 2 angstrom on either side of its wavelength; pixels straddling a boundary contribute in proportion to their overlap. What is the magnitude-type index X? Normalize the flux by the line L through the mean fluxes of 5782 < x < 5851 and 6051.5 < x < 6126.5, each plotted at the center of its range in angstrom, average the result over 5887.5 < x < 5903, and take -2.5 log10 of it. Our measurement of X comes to 0.28 mag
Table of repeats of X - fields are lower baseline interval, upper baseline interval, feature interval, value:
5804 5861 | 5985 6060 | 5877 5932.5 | 0.12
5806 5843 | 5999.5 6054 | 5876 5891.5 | 0.19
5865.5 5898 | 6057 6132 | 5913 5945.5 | -0.09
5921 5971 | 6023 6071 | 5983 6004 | 0.03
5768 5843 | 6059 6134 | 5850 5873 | 0.05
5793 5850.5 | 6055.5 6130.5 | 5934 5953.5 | 0.03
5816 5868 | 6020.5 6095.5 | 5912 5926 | 0.04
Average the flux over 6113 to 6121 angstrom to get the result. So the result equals 4.54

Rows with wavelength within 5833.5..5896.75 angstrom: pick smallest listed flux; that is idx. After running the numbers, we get 3.17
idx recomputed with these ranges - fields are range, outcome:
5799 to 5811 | 4.59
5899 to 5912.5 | 3.869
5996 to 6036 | 4.315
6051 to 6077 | 4.262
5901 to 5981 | 3.933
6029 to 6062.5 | 4.554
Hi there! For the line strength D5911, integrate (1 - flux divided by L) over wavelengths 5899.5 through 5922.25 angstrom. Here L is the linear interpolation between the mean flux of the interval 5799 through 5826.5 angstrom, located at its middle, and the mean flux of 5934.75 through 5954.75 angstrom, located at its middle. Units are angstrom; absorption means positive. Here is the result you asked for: 1.6 angstrom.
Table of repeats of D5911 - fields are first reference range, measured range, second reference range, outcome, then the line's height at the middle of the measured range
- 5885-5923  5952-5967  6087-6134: -1.4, 4.23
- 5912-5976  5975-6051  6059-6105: 0.8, 4.66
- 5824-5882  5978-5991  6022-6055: 0.4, 4.71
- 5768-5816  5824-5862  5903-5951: -0.6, 4.69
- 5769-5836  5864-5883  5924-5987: 0.6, 4.76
